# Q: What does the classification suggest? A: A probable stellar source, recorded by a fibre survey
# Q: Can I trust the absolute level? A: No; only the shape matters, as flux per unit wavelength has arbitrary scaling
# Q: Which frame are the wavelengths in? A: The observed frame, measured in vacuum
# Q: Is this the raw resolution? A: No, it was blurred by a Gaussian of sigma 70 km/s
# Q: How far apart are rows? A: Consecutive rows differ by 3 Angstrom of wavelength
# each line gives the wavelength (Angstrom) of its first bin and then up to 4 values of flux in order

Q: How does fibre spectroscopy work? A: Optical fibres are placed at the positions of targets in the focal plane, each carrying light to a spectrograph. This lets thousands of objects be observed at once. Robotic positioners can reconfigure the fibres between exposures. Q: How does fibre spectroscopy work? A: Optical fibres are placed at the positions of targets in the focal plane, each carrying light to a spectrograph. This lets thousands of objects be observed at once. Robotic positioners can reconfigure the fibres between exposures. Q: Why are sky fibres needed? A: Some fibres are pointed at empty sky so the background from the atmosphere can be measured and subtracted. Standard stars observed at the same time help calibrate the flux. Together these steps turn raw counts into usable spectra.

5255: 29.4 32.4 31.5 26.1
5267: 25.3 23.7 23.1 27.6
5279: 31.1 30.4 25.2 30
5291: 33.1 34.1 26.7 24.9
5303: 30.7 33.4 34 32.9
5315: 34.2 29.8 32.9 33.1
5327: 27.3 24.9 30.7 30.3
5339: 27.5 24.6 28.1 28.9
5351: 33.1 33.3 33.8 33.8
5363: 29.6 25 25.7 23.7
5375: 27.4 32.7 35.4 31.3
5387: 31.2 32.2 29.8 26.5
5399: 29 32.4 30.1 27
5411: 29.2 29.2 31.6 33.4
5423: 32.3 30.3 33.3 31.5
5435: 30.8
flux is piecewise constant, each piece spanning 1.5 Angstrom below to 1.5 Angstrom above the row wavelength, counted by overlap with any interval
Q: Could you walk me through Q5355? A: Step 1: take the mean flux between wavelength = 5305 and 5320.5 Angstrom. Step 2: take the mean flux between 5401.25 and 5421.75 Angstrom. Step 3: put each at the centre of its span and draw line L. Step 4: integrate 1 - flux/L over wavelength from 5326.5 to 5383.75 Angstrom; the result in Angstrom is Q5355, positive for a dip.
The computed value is 4.4 Angstrom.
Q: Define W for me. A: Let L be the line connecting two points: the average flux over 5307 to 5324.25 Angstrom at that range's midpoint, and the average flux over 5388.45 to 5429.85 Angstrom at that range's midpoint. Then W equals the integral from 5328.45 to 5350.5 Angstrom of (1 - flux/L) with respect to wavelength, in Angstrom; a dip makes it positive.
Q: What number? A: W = 2.8 Angstrom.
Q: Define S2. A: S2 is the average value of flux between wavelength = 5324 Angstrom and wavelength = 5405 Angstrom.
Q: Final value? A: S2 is 29.6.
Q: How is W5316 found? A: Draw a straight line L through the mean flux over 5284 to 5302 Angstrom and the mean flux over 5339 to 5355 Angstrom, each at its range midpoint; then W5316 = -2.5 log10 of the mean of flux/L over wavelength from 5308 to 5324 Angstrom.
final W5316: -0.12 mag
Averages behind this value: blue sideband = 29.2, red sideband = 29.3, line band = 32.8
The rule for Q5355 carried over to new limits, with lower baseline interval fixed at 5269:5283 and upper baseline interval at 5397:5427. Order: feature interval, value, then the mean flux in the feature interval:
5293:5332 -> -3.6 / 30.6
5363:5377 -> 1.5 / 26.2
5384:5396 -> -0.3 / 30.5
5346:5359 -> -1.4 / 32.2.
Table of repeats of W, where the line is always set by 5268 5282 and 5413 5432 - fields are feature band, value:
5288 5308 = -2.2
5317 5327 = -1.1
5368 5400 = 0.9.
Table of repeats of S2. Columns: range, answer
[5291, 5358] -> 30.5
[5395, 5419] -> 29.5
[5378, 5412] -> 30.5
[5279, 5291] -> 29.4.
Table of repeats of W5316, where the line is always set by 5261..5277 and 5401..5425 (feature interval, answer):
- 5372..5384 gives -0.05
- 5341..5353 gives -0.03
